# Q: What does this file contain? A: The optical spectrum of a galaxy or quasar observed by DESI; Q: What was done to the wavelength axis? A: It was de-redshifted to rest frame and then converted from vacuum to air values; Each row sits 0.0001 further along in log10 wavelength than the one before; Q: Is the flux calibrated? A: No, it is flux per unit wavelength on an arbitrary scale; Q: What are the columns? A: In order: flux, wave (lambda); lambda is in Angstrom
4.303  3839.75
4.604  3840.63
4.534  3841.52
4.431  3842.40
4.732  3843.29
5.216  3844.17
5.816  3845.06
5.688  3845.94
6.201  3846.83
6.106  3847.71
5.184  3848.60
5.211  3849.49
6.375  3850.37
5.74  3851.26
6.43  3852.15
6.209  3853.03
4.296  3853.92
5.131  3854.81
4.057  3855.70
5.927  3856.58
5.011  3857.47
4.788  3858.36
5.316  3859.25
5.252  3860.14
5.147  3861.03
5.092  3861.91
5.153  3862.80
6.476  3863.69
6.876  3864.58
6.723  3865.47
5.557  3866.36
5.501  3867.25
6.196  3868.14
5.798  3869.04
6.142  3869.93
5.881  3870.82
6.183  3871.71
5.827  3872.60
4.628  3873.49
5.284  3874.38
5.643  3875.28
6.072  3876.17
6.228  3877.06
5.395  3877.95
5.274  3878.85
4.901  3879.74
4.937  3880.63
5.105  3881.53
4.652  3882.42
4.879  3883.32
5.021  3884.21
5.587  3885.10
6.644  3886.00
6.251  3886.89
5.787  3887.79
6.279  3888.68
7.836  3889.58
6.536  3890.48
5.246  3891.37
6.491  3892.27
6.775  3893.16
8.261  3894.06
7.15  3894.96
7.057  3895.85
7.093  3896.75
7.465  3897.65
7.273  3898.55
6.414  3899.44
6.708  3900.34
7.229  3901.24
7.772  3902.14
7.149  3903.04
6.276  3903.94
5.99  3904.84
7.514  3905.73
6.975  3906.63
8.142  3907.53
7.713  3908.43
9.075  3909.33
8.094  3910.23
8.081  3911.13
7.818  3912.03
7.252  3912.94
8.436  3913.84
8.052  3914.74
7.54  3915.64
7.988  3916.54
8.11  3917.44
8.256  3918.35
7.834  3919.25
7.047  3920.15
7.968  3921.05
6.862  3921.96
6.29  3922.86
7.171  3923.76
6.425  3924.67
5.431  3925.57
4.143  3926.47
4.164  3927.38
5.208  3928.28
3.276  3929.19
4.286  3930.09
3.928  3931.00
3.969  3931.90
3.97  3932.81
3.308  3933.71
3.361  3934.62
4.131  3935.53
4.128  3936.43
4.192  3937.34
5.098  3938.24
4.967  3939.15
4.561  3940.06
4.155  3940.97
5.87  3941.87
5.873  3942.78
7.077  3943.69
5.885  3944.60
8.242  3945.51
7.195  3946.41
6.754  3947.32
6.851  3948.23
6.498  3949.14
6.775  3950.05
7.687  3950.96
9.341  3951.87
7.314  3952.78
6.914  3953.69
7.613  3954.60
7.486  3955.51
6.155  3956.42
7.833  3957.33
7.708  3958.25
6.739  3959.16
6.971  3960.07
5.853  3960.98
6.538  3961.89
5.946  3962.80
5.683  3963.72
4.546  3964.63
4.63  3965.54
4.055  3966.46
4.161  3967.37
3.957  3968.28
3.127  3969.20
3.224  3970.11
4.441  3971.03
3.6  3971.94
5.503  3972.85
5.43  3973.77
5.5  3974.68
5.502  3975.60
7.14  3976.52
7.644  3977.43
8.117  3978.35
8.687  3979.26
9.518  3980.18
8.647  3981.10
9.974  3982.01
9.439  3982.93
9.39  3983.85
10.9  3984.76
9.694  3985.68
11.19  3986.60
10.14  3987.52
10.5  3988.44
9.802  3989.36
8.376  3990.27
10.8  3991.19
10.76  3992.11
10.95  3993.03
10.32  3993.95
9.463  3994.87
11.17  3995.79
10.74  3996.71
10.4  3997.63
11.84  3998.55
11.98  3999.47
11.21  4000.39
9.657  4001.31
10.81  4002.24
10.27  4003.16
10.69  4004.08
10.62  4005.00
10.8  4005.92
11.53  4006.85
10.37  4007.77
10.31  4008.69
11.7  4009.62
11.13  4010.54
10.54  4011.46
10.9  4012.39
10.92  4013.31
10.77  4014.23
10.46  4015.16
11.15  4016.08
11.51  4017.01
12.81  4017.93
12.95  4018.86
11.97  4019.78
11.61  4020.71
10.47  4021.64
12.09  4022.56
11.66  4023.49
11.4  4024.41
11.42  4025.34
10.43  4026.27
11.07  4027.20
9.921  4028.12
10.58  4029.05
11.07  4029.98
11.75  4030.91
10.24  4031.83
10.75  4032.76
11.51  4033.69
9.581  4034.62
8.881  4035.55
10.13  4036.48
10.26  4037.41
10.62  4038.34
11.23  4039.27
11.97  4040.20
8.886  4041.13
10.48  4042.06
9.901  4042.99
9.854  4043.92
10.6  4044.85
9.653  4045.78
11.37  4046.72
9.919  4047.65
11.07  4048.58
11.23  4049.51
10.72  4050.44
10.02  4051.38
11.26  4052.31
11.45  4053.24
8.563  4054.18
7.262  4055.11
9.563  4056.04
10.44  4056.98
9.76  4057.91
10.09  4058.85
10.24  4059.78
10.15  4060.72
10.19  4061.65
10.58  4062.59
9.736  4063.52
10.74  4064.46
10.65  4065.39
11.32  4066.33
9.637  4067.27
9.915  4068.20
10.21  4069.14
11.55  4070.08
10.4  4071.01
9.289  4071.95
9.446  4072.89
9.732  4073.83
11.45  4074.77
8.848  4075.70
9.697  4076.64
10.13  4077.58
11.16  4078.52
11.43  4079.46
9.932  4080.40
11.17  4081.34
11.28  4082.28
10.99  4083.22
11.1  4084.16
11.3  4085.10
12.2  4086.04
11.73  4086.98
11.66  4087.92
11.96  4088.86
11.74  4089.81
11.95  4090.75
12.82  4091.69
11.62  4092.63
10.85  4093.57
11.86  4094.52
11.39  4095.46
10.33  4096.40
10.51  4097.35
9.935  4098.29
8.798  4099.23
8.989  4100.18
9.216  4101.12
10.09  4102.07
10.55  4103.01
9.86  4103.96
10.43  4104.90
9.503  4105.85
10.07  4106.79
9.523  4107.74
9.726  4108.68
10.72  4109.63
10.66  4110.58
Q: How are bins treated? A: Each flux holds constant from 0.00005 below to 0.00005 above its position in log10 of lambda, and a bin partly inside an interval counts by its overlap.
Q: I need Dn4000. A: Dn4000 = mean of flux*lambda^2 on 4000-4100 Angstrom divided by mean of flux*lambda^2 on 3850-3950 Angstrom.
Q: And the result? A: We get 1.9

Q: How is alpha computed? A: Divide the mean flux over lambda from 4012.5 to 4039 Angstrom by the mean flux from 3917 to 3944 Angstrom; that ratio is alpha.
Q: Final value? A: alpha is 2.1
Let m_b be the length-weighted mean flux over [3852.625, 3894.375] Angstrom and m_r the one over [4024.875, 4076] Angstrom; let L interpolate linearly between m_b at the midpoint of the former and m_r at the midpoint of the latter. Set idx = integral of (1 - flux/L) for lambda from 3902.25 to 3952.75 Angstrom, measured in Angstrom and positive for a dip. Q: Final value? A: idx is 5.0 Angstrom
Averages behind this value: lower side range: 5.7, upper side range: 10.3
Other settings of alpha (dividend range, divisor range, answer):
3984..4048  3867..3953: 1.72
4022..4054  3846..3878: 1.89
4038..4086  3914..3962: 1.68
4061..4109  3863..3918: 1.61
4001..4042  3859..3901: 1.81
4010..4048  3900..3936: 1.68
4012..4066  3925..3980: 1.88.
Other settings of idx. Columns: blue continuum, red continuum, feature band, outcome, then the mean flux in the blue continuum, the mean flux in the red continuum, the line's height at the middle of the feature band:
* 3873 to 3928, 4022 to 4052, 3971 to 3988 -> 1.85 Angstrom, 6.65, 10.6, 8.96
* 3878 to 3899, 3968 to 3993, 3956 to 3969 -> 3.16 Angstrom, 6.18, 7.9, 7.56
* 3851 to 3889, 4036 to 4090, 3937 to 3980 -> 9.41 Angstrom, 5.56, 10.5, 7.81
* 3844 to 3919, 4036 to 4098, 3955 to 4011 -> 2.19 Angstrom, 6.31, 10.6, 8.65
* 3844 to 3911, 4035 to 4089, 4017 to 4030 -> -2.58 Angstrom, 6.11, 10.4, 9.52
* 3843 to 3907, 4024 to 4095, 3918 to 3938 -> 5.60 Angstrom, 5.96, 10.6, 7.3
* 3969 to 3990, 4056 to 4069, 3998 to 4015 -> -4.59 Angstrom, 7.77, 10.2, 8.57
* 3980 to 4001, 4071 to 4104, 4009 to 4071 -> -0.69 Angstrom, 10.3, 10.7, 10.5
